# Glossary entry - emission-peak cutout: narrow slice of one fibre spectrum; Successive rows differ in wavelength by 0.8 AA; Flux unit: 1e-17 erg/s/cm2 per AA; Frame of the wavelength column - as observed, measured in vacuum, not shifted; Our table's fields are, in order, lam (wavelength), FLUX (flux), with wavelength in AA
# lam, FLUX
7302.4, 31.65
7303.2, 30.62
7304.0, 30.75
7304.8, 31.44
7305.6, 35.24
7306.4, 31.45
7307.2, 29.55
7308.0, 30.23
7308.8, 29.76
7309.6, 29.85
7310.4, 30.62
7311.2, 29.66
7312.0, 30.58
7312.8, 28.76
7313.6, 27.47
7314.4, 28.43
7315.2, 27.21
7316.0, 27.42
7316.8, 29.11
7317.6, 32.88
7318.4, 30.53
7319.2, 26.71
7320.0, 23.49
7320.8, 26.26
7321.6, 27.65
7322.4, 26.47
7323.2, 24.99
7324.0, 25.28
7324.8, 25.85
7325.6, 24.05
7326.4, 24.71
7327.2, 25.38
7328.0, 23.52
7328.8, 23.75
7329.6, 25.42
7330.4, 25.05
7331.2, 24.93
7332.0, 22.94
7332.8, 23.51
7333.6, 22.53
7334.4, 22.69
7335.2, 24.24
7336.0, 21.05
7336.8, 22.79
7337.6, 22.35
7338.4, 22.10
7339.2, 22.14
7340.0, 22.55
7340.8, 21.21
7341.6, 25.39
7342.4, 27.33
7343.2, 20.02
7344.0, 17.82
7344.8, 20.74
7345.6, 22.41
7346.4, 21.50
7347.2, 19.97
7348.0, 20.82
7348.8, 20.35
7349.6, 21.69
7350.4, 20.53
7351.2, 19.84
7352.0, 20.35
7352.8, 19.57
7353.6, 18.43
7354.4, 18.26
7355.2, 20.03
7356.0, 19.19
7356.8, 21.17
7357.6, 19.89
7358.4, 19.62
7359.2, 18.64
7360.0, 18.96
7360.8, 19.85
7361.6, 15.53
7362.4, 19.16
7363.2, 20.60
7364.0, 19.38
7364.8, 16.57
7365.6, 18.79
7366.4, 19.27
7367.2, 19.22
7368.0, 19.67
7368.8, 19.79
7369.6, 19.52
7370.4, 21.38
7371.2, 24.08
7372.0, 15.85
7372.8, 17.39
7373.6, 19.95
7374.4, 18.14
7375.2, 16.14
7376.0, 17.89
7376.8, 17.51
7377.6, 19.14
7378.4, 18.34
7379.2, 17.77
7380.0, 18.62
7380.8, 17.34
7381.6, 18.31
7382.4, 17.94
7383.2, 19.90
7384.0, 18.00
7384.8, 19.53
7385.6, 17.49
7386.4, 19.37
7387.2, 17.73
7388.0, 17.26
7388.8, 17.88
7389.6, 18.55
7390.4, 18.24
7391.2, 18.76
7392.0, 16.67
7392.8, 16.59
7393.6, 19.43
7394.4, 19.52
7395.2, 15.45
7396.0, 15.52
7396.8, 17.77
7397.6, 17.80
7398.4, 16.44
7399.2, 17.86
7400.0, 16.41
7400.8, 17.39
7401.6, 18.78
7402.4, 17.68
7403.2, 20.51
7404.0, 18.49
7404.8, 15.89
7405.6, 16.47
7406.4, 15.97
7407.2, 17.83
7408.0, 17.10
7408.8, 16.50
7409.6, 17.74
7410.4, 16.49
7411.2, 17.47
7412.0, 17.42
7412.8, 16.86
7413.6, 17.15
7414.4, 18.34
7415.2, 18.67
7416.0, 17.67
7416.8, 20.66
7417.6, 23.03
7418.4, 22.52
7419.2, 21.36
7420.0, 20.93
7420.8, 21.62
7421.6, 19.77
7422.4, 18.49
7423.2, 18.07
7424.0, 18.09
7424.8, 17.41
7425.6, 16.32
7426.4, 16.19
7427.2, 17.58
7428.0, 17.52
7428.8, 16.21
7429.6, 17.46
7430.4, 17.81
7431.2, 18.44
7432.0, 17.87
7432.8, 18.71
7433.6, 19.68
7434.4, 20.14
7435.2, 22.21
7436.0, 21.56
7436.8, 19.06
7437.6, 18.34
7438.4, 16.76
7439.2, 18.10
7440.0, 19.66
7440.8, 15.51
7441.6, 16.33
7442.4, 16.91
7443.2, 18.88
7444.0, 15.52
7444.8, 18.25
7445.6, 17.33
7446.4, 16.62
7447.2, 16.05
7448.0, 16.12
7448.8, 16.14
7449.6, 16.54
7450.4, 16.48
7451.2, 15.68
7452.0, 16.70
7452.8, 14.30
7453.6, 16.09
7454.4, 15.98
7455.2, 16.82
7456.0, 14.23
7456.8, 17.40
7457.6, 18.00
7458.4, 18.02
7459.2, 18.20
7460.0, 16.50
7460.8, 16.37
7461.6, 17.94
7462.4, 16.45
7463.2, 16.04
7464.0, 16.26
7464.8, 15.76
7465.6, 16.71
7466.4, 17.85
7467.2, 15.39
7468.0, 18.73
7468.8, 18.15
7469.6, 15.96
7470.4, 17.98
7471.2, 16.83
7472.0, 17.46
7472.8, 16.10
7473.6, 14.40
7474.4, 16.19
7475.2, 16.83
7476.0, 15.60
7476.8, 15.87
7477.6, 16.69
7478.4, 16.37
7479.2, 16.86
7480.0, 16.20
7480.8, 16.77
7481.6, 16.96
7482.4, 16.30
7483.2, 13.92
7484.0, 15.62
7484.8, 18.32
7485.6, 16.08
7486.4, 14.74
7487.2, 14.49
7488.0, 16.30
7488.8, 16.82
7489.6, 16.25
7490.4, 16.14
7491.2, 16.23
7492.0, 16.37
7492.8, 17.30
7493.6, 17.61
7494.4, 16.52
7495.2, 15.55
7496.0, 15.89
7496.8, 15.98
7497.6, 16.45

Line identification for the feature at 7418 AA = [S II]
